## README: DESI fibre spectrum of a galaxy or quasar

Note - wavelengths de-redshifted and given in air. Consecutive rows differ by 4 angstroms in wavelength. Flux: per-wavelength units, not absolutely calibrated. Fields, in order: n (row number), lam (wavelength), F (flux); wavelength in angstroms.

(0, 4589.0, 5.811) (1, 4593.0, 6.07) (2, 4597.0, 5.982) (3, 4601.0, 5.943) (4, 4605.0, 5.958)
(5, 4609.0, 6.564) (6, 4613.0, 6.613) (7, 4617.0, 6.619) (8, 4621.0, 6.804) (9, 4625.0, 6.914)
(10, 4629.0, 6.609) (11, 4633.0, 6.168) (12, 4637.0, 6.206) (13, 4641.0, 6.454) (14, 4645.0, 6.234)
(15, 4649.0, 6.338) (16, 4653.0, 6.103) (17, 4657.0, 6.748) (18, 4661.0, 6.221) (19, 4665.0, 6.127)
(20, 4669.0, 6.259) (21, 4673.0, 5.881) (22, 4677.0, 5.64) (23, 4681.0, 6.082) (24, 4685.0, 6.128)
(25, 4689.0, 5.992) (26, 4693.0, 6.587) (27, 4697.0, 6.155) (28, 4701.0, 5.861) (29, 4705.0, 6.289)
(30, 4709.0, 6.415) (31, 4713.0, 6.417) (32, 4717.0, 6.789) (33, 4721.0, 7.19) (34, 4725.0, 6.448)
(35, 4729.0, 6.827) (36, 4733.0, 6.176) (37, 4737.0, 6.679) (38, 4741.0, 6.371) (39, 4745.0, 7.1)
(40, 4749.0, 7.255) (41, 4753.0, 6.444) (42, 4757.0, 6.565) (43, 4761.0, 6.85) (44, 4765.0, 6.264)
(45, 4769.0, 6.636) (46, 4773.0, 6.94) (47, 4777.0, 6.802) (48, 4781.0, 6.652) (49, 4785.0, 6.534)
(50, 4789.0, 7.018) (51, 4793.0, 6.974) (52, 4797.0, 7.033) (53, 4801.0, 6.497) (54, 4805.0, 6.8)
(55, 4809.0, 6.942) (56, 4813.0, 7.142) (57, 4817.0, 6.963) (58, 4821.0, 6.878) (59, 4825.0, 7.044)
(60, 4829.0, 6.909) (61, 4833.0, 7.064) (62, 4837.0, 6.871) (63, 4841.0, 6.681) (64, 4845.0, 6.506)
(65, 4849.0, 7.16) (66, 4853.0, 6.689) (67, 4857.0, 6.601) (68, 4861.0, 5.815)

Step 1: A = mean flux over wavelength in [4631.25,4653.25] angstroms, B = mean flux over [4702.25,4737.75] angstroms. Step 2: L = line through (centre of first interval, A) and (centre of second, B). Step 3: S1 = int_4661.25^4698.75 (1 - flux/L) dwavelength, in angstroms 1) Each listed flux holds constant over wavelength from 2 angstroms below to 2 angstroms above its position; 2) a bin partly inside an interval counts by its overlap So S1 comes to 1.8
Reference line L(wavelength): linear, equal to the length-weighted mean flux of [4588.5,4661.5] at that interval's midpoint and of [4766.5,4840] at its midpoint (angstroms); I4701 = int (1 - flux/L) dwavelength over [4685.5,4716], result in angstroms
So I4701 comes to 1.4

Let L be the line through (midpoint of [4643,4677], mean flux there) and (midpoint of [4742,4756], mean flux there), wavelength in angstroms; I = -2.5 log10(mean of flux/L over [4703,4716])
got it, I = 0.03 mag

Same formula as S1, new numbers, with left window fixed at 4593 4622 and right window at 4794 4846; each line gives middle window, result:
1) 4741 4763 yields -0.3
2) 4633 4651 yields 0.3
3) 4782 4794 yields 0.0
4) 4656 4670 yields 0.3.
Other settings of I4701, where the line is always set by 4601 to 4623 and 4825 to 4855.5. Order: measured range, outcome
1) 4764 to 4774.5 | 0.2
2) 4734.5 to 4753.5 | -0.3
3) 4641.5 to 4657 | 0.5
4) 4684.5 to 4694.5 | 0.5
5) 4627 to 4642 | 0.3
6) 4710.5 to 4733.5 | -0.1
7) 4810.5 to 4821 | -0.3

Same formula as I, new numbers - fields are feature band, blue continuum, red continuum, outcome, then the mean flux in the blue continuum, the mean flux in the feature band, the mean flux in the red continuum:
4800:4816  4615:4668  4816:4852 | -0.008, 6.42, 6.87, 6.89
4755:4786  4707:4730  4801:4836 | 0.025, 6.67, 6.66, 6.94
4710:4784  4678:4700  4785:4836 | -0.028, 6.15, 6.68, 6.92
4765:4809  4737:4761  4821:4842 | 0.009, 6.75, 6.77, 6.92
